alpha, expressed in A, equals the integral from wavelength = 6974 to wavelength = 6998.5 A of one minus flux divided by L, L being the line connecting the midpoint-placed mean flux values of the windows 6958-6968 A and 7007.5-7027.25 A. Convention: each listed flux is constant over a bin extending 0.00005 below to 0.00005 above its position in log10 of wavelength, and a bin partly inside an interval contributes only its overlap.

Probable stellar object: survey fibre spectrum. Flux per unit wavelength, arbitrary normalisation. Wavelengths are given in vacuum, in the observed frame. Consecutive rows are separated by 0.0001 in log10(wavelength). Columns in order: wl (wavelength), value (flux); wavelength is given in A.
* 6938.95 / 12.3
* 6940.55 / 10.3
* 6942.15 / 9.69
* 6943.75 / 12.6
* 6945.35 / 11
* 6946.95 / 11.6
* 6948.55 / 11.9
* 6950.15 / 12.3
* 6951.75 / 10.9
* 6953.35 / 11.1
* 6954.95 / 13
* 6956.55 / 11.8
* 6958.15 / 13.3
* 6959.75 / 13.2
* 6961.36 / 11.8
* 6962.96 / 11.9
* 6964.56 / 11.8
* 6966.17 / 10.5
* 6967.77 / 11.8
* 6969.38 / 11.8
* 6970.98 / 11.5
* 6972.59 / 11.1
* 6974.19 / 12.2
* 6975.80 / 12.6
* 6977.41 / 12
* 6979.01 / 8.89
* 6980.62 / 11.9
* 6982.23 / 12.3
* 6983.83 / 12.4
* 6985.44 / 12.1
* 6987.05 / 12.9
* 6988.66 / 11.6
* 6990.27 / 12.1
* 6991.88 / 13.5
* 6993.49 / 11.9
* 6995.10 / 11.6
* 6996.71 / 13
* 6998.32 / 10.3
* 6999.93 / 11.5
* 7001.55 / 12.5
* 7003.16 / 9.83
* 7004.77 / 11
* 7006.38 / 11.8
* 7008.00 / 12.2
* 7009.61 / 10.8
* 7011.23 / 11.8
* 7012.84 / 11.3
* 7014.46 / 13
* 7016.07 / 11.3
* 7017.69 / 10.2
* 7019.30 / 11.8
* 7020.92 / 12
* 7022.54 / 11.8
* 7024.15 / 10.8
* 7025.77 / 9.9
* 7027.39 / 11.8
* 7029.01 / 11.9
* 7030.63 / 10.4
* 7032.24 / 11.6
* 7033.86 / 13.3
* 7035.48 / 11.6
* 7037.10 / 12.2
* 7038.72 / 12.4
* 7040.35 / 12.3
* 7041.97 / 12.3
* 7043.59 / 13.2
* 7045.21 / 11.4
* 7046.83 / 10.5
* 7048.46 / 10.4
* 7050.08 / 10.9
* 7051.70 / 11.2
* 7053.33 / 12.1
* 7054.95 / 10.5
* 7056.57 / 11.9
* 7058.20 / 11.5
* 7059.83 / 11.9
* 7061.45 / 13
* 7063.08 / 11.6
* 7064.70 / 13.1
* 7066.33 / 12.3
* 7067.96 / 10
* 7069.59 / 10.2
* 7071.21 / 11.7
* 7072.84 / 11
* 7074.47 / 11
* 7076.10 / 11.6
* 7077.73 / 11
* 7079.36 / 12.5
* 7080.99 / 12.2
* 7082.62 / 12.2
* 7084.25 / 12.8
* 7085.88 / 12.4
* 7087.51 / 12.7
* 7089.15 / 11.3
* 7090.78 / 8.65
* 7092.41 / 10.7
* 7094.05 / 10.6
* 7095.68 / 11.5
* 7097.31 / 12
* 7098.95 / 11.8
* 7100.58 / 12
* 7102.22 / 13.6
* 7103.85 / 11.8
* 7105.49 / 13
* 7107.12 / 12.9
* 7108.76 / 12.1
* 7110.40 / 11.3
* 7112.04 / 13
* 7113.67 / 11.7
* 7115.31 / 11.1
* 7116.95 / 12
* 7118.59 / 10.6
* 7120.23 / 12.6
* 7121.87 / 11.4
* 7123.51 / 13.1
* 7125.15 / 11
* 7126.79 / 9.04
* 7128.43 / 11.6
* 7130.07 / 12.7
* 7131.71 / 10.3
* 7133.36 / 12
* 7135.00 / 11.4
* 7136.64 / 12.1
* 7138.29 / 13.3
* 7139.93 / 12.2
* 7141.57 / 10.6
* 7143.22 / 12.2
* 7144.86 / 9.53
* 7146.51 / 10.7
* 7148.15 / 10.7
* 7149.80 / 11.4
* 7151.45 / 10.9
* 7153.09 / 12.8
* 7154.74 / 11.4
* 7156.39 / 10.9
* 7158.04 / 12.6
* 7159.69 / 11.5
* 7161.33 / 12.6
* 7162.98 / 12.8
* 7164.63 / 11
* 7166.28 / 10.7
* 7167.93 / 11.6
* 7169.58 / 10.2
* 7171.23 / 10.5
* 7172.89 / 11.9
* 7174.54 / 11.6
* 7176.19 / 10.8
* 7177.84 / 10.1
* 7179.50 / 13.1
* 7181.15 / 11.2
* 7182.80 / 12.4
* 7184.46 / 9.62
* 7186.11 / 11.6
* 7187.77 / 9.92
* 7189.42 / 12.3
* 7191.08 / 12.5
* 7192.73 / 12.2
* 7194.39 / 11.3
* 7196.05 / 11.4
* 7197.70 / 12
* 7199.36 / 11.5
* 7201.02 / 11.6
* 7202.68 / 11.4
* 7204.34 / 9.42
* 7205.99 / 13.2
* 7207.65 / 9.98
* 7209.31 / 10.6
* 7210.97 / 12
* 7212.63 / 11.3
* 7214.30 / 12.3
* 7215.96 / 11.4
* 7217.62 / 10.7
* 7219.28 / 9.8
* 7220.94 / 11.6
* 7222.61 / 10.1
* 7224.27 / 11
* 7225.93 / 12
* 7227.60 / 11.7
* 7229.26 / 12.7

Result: -0.5 A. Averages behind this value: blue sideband 12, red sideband 11.4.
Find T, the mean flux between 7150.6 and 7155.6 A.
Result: 11.7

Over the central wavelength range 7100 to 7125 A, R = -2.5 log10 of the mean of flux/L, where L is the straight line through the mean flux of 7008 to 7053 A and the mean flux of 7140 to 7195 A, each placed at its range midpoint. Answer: -0.060 mag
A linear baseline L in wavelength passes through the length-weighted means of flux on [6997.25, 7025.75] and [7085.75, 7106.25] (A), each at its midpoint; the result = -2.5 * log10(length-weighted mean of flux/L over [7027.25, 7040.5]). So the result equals -0.044 mag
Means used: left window 11.4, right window 11.7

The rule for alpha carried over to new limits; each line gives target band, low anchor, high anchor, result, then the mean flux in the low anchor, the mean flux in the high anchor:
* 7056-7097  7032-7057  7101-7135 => 0.70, 11.7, 11.8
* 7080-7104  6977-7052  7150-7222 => -0.46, 11.6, 11.4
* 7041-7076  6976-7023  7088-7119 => 0.55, 11.7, 11.7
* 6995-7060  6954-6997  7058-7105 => 1.64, 12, 11.7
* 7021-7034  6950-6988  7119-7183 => 0.41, 11.9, 11.5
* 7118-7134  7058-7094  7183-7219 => 0.07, 11.6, 11.3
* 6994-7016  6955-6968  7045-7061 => 0.21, 12.1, 11.3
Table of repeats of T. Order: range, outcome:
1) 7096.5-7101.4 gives 11.9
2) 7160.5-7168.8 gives 11.7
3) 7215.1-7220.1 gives 10.7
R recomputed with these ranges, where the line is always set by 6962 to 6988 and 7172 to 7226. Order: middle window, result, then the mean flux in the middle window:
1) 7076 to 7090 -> -0.052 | 12.1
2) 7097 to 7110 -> -0.080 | 12.4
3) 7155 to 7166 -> -0.040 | 11.8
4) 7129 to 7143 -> -0.037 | 11.8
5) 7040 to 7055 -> 0.008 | 11.5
